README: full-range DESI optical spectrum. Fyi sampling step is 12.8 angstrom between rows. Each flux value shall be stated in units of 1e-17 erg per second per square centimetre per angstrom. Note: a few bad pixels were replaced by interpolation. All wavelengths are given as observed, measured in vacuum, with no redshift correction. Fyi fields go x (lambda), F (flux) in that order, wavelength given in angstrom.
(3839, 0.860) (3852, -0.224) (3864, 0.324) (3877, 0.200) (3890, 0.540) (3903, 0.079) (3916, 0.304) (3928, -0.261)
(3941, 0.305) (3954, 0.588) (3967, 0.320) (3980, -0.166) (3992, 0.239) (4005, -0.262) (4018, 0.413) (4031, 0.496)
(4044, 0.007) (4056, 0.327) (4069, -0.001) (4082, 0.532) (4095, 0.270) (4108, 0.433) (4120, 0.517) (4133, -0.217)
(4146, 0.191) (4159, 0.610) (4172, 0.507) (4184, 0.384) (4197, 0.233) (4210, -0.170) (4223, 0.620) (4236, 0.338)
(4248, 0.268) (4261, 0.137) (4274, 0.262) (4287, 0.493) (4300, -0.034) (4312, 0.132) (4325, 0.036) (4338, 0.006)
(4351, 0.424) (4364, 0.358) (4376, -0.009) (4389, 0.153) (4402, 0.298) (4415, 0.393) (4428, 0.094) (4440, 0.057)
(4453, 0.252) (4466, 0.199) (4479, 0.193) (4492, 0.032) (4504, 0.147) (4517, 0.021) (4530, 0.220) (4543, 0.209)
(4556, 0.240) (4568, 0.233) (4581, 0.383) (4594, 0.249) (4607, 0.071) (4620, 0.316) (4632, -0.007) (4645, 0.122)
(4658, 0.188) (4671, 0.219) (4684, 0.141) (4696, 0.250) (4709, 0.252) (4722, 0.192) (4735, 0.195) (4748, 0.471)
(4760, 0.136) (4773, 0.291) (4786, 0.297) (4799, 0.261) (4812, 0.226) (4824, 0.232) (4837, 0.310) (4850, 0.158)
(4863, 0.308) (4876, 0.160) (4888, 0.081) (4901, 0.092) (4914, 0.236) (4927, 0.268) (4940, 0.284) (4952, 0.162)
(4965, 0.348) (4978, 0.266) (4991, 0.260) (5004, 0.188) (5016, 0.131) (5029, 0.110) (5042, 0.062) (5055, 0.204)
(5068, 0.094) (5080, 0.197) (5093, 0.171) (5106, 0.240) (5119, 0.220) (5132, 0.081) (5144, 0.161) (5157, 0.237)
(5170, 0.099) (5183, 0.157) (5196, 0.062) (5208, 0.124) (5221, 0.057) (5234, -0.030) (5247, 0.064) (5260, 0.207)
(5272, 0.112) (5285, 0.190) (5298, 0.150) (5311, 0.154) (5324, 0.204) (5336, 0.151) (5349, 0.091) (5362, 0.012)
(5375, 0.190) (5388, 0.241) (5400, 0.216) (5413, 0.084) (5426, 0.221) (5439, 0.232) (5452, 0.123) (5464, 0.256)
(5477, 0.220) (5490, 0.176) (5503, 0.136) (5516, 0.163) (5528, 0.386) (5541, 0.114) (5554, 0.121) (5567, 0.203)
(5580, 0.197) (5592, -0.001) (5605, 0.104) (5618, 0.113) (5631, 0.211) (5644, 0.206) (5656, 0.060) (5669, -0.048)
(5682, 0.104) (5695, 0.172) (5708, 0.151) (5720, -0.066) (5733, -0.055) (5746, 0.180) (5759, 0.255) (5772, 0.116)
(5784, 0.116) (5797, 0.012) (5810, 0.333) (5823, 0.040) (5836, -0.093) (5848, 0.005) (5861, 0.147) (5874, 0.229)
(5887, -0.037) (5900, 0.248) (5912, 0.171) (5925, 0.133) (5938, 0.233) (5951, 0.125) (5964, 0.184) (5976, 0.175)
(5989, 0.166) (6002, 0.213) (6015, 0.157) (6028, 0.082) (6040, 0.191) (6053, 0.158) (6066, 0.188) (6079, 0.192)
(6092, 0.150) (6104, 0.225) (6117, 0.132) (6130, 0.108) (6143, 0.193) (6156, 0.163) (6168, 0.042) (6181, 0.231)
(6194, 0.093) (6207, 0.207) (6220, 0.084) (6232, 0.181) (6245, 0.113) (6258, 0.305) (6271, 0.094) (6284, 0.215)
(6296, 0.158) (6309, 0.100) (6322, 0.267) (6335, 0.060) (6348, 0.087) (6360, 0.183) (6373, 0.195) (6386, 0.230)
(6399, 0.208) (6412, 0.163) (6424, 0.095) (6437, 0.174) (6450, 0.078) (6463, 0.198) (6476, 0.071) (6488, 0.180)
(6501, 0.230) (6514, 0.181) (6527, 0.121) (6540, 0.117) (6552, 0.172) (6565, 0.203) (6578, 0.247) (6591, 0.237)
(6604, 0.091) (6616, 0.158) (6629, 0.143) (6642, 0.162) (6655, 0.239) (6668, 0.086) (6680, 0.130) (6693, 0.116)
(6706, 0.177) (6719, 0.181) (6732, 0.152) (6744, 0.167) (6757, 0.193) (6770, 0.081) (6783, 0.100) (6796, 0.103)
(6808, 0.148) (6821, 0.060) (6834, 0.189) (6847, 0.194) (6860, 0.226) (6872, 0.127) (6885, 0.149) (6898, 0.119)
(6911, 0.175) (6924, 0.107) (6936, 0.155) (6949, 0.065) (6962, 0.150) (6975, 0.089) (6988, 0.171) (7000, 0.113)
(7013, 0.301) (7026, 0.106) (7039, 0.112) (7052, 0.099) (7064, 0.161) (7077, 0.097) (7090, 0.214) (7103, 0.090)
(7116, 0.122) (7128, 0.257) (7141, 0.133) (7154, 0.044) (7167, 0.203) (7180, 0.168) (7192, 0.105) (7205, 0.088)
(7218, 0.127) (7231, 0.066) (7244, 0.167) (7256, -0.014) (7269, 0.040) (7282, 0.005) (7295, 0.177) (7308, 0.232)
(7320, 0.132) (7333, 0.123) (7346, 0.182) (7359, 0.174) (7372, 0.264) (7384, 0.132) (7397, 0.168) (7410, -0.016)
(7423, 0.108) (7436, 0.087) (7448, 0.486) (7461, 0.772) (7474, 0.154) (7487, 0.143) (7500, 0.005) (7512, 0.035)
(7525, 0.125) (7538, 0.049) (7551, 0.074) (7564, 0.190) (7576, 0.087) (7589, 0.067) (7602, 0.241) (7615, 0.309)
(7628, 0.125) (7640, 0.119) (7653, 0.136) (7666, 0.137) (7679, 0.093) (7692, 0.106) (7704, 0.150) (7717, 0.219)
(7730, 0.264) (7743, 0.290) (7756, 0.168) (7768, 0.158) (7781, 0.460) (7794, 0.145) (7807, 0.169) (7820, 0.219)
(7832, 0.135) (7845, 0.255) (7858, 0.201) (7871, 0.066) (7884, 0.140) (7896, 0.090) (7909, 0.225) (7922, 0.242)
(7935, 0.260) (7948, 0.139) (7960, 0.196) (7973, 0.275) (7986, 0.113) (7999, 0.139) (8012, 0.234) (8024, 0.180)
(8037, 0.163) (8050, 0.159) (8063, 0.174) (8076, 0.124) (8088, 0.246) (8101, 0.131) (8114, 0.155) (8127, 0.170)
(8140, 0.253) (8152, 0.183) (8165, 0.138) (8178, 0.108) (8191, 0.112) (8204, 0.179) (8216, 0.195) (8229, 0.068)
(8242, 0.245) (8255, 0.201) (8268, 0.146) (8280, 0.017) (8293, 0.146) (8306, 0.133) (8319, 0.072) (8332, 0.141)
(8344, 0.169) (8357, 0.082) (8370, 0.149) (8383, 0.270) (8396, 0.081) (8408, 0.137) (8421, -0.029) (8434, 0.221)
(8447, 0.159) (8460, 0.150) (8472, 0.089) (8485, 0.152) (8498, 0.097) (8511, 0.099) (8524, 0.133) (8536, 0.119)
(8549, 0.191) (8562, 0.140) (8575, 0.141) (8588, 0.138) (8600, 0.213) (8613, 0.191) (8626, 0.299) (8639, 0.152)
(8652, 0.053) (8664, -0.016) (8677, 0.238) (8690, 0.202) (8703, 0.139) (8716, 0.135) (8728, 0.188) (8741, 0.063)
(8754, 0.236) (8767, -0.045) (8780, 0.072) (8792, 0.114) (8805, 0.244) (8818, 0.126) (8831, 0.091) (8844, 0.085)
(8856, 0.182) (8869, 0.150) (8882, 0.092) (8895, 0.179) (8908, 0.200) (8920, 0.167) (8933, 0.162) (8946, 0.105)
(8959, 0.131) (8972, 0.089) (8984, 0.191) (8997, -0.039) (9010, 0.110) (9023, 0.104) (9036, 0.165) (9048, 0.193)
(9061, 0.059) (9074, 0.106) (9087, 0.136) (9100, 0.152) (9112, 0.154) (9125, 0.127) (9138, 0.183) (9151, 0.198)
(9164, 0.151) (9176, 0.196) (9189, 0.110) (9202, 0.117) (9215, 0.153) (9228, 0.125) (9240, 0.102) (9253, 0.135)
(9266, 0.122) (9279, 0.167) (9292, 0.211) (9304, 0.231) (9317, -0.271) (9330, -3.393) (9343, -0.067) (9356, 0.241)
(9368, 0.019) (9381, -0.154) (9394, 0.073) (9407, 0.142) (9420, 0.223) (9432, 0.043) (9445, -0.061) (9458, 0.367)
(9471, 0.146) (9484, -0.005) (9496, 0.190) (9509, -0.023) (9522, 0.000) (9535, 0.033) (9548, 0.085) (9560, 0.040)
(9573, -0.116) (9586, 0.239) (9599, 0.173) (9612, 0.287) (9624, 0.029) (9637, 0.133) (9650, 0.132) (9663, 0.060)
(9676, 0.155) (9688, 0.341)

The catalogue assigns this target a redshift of 1.000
